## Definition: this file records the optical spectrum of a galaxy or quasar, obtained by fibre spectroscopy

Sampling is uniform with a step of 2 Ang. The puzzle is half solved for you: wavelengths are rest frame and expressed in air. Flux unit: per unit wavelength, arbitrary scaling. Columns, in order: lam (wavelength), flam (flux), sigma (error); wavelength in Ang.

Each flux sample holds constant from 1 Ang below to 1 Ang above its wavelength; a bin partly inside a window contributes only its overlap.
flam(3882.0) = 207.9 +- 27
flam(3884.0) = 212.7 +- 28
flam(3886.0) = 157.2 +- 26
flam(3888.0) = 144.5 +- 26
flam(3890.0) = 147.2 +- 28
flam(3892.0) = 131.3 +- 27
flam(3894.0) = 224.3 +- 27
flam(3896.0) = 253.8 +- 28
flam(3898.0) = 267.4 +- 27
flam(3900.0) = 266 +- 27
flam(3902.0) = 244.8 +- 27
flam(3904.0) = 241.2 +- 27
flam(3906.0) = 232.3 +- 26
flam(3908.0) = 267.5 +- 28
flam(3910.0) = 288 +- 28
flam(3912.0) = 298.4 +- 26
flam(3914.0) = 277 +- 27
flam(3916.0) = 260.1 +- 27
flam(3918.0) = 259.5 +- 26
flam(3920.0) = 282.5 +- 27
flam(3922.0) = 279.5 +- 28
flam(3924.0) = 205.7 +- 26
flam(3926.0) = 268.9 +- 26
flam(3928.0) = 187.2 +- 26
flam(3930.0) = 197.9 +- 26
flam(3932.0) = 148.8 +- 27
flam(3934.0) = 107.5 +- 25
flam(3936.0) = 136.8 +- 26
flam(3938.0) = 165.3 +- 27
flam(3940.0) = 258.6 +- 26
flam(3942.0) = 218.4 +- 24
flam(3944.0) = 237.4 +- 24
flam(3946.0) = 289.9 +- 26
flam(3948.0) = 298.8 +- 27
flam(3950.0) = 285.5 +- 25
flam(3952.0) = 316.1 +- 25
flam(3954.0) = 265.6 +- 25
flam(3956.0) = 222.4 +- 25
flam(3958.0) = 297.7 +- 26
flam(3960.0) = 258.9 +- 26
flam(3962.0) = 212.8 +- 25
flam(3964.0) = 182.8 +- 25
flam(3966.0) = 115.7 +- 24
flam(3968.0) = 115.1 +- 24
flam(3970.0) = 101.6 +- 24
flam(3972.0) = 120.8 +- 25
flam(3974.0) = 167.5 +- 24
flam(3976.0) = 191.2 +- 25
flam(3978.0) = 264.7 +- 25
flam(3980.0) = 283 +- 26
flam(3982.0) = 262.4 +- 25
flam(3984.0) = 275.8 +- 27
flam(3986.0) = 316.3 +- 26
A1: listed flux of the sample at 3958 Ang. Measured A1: 297.7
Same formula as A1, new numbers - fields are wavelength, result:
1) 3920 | 282.5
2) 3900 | 266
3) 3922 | 279.5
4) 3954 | 265.6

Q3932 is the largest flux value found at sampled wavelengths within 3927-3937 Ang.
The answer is 197.9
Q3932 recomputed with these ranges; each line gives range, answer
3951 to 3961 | 316.1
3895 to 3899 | 267.4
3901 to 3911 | 288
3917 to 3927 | 282.5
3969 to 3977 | 191.2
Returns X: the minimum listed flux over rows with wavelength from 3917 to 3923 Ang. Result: 259.5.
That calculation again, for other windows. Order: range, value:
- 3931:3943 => 107.5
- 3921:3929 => 187.2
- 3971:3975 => 120.8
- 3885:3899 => 131.3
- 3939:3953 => 218.4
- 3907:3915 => 267.5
